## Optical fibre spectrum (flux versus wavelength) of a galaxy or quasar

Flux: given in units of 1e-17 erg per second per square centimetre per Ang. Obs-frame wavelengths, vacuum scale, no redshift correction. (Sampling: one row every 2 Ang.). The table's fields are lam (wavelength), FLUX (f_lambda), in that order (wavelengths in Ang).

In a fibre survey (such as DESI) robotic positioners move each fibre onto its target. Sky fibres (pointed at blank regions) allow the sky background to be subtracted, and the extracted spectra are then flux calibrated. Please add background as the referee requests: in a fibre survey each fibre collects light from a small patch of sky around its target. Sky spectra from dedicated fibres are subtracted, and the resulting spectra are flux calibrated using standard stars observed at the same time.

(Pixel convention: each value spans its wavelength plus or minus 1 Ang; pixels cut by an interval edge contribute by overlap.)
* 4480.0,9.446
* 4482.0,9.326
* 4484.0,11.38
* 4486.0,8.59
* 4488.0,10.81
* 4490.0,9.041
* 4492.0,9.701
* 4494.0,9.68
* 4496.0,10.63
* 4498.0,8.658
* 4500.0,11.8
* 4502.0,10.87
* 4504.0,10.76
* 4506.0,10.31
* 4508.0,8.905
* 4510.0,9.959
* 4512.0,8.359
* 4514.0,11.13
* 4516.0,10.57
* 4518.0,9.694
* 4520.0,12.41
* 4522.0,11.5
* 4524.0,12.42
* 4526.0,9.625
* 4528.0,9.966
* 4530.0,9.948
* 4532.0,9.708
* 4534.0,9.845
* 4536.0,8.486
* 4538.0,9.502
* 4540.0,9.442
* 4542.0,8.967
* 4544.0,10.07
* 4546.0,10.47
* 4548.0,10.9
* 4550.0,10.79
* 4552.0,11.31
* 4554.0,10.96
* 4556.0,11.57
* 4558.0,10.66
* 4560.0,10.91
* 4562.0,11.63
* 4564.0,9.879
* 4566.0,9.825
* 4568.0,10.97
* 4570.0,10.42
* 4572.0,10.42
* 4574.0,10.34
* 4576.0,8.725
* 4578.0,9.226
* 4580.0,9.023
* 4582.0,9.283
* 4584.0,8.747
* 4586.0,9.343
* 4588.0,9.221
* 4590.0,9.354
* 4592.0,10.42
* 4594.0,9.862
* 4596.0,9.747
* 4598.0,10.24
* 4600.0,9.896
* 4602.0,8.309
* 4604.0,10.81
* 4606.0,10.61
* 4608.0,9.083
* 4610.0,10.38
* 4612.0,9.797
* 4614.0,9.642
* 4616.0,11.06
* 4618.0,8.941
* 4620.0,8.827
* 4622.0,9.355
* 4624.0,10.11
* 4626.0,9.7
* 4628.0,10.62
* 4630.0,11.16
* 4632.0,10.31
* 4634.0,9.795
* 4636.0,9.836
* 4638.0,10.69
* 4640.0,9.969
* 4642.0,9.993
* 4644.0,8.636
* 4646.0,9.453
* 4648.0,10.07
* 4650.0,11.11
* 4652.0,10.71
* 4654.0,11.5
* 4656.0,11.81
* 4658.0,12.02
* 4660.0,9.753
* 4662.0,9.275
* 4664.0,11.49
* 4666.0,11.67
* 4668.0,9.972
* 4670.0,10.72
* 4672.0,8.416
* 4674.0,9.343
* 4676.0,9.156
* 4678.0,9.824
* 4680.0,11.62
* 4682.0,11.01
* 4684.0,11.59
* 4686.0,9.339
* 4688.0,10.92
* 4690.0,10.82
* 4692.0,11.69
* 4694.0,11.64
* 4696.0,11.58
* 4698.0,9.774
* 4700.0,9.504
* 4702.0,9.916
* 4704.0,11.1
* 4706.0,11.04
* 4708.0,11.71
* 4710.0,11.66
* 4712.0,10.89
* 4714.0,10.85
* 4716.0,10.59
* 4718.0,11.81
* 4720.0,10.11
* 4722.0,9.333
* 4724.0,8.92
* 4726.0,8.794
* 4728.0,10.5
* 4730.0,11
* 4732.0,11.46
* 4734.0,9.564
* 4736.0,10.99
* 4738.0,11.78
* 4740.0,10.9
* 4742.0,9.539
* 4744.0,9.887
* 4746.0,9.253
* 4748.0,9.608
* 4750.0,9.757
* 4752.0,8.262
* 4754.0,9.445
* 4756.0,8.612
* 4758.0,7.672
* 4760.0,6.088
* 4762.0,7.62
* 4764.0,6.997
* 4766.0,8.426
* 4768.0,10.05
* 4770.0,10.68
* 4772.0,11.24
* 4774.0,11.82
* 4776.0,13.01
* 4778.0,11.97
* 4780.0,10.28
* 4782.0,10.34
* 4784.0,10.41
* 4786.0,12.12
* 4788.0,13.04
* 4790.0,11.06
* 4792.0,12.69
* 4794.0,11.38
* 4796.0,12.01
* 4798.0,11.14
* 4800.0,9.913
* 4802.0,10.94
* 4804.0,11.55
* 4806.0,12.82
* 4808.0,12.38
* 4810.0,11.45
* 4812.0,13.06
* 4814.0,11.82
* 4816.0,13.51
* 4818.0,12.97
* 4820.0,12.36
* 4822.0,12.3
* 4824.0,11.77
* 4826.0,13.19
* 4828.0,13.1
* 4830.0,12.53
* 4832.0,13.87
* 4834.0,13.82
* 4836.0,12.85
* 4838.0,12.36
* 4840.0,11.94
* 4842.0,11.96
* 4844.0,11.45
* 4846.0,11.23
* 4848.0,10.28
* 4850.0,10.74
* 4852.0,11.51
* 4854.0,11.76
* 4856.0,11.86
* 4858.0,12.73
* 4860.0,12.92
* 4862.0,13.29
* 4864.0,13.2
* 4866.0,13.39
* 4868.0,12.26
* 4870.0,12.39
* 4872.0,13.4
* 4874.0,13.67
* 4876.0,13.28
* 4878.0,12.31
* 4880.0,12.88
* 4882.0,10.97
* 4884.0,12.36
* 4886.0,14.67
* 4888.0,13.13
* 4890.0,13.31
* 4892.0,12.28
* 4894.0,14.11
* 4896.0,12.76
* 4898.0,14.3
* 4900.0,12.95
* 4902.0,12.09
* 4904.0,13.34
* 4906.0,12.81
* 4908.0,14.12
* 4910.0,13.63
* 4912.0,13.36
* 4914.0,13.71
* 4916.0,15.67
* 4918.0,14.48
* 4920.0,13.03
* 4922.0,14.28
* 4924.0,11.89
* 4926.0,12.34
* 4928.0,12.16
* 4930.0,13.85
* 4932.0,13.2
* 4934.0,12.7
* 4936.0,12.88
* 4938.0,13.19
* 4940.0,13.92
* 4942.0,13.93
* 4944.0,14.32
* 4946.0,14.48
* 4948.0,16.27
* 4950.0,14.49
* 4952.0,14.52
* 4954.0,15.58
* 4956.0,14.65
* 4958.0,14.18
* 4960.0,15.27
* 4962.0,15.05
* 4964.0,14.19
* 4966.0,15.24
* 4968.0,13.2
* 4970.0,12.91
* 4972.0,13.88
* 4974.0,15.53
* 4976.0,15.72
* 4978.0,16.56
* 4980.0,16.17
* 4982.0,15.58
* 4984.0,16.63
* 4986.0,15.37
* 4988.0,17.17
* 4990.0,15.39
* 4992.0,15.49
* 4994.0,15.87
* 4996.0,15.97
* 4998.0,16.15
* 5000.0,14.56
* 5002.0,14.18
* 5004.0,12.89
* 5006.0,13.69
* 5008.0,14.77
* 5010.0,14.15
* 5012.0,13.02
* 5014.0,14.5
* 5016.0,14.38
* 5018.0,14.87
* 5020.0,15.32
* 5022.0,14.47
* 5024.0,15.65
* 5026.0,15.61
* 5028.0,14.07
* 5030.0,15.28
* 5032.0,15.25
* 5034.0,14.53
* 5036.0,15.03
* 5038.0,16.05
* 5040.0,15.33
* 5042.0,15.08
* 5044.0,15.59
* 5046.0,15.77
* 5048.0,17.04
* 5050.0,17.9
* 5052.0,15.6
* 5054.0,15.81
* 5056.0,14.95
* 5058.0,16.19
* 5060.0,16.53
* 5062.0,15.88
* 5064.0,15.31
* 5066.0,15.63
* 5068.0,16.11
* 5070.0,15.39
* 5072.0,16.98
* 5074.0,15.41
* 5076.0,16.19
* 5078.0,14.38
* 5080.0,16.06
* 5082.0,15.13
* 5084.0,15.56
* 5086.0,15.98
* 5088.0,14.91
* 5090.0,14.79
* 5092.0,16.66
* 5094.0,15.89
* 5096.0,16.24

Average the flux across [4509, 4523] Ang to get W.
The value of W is 10.5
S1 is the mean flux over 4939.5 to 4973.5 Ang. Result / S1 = 14.5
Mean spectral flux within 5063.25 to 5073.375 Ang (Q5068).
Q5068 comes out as 15.9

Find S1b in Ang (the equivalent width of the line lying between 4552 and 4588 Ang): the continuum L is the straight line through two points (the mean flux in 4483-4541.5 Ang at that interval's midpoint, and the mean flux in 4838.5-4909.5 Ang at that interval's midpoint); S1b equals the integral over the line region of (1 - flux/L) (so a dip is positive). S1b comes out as 1.3 Ang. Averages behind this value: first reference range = 10.1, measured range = 10.1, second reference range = 12.6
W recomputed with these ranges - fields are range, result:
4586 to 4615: 9.8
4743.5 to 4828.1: 10.9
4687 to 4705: 10.8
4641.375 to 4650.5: 9.78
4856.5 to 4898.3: 13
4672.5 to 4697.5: 10.6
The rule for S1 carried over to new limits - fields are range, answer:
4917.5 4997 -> 14.5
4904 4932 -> 13.5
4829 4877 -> 12.4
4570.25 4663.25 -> 9.95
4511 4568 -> 10.4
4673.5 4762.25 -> 10.2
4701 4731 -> 10.5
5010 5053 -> 15.2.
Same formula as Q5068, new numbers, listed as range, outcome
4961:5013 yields 15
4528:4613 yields 9.98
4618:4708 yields 10.4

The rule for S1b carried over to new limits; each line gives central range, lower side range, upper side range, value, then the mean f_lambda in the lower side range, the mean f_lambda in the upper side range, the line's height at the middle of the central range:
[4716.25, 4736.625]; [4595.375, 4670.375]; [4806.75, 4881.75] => 1.72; 10.2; 12.5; 11.2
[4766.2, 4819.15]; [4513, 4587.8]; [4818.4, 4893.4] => 1.88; 10.2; 12.5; 12.1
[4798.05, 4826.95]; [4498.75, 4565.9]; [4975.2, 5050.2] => 2.45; 10.4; 15.3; 13.2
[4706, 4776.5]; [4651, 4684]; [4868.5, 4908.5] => 8.70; 10.6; 13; 11.4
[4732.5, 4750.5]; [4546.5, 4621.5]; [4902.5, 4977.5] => 2.44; 10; 14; 11.8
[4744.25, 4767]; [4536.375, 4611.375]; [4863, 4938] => 6.52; 10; 13.2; 11.8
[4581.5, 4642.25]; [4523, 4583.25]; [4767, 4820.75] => 4.04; 10.2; 11.7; 10.5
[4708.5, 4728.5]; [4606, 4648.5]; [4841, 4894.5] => 0.91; 9.89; 12.5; 10.9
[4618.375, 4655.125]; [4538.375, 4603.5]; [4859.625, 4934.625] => 1.99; 10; 13.2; 10.7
